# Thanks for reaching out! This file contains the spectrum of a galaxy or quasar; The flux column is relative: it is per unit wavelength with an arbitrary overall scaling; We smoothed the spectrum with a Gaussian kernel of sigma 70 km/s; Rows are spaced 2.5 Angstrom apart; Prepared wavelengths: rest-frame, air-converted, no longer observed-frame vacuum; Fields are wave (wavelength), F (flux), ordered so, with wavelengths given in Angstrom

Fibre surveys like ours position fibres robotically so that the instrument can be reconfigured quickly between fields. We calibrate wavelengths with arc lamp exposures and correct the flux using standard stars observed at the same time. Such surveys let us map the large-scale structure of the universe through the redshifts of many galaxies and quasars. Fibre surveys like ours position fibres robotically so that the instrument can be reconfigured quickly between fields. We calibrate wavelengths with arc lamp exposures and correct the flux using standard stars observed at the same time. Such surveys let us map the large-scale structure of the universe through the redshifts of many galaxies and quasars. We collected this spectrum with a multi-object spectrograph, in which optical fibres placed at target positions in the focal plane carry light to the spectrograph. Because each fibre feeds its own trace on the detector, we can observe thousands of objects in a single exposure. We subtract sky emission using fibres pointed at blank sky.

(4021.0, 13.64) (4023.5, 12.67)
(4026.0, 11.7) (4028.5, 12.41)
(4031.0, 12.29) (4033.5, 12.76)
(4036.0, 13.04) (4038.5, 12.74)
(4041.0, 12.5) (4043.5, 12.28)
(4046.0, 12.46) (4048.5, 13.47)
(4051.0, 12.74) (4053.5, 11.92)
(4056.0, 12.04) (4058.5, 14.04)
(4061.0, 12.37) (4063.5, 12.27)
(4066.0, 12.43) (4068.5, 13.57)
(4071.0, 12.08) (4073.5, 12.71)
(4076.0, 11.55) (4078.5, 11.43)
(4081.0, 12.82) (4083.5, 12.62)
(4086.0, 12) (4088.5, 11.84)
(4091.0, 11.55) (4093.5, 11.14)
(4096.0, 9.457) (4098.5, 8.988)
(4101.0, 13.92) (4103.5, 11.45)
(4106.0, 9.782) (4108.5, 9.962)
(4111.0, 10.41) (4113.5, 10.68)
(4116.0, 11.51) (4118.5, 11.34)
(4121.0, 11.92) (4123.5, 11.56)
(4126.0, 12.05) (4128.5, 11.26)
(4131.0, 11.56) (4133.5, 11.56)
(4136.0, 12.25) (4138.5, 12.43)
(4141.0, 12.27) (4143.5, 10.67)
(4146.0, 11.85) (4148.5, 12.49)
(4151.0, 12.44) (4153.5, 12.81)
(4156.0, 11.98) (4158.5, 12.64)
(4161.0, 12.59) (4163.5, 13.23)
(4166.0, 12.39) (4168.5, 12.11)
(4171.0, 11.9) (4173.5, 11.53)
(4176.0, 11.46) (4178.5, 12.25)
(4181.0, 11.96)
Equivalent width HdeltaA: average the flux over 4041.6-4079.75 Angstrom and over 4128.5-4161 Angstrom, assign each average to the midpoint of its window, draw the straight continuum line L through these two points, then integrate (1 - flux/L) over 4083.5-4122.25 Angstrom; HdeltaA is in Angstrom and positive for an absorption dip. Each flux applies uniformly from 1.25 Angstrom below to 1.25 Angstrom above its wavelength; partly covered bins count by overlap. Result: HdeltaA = 3.7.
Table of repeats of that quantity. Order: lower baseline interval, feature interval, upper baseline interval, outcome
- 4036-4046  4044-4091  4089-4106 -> -2.4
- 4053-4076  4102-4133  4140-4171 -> 3.1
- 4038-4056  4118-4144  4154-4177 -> 1.2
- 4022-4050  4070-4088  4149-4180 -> 0.5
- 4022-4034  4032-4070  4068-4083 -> -1.1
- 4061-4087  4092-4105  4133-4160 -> 1.4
